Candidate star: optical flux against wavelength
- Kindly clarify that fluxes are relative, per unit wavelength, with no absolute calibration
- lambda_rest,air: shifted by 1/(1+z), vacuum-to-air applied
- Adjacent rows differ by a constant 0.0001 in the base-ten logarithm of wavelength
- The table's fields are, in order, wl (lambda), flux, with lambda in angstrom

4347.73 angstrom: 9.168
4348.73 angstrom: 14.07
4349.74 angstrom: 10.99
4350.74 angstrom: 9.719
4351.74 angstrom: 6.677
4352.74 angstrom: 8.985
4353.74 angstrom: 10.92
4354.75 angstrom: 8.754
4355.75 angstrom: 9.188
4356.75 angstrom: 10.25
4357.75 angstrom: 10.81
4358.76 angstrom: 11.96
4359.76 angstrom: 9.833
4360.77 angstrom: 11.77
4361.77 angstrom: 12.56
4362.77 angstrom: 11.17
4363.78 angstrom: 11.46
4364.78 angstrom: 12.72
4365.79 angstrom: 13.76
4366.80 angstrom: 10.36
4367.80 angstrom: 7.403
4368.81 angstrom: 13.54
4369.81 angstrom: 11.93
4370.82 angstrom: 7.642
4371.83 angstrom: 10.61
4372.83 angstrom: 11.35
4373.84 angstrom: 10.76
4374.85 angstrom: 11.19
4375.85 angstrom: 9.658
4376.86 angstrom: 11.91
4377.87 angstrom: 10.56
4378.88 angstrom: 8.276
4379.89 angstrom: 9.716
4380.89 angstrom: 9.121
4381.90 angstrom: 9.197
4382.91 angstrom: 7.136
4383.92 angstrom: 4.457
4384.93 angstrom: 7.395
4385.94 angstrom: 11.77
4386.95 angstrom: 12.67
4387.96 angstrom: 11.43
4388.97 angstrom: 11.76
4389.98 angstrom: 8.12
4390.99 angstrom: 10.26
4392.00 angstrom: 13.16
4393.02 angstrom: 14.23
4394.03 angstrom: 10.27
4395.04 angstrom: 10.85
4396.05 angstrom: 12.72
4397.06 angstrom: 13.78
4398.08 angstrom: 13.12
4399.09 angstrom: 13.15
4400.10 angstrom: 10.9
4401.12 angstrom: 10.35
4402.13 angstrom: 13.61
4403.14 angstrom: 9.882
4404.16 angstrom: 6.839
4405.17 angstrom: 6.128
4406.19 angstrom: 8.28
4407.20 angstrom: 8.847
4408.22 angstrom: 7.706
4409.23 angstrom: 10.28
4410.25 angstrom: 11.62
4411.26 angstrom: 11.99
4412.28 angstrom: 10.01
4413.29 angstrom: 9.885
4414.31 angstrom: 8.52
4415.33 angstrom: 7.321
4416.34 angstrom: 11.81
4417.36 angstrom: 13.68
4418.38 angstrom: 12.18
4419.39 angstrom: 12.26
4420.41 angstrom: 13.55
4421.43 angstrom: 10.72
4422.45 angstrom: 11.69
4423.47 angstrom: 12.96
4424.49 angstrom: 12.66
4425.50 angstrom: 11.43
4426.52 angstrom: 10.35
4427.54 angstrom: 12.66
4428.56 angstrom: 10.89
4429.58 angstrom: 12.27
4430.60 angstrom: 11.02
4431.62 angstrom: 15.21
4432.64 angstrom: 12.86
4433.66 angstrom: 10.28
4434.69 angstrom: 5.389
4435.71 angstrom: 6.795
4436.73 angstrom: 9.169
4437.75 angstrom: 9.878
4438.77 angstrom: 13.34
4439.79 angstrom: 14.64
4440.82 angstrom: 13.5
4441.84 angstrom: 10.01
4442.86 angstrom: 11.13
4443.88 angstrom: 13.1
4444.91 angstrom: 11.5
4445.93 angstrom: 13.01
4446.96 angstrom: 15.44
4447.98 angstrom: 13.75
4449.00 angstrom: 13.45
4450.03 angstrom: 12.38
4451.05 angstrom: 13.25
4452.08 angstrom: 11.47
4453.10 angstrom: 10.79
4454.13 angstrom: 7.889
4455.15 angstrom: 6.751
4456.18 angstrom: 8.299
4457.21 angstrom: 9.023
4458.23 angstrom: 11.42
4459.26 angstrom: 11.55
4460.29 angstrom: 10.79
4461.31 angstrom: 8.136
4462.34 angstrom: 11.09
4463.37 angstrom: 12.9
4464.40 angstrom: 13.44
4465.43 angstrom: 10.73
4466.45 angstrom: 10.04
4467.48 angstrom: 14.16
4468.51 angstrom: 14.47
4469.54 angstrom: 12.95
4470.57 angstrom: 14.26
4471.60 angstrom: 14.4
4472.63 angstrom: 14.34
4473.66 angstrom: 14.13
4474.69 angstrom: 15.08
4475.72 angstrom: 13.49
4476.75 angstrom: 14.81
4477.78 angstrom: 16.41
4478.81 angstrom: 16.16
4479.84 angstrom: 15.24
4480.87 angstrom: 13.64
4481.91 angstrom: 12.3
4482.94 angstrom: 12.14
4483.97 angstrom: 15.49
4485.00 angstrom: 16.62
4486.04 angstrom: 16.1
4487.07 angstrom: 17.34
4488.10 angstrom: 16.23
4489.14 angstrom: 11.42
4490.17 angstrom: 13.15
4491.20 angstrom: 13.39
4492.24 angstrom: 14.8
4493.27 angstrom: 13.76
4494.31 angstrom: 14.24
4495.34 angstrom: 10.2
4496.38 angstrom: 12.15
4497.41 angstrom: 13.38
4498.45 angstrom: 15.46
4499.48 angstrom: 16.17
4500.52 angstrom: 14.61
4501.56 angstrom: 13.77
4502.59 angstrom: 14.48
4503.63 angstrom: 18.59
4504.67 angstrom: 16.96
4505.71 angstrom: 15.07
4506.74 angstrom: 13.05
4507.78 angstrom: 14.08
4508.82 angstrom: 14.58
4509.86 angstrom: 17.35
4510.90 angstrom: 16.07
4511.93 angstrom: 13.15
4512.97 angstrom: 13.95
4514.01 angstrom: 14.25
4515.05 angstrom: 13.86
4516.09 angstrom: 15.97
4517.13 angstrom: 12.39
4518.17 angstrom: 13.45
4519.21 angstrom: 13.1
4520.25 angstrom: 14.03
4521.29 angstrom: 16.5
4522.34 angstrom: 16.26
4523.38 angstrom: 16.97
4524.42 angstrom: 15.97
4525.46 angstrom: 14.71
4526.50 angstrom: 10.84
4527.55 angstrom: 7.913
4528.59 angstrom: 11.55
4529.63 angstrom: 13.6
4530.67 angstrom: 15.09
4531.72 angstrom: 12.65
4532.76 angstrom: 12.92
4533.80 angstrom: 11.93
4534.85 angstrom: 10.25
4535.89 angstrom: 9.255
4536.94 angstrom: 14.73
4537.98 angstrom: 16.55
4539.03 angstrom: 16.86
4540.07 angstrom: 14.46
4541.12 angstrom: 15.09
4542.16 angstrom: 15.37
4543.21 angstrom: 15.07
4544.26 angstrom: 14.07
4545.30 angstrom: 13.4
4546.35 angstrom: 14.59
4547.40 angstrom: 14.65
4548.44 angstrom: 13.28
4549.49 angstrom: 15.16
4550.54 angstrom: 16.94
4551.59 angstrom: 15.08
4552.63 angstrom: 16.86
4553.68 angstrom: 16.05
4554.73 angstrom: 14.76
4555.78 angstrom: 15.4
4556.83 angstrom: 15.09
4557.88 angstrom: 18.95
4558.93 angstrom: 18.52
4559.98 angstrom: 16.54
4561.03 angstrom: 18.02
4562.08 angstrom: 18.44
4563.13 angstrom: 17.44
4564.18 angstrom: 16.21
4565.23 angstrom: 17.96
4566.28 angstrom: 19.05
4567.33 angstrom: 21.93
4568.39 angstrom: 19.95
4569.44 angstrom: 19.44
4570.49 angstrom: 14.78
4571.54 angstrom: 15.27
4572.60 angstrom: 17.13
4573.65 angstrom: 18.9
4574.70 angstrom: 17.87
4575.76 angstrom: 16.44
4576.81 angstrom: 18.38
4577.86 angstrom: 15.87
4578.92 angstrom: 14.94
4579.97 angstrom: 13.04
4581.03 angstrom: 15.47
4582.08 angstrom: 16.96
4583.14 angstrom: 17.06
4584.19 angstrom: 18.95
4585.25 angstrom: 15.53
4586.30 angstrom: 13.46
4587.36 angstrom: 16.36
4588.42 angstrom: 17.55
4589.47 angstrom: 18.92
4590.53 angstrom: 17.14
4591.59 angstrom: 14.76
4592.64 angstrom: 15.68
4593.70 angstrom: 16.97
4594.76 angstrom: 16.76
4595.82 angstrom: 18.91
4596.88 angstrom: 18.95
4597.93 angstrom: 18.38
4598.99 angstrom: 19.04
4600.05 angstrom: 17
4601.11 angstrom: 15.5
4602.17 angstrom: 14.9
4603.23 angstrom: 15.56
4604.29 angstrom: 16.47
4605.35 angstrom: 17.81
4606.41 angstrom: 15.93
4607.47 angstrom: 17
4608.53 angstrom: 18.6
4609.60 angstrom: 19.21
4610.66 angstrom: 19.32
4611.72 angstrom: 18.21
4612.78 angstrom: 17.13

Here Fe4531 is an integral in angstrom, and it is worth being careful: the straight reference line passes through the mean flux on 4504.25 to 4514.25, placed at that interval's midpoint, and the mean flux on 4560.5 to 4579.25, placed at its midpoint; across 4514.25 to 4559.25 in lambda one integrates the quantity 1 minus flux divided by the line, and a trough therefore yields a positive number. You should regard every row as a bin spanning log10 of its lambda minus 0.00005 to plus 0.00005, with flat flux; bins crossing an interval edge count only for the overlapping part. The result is 4.9 angstrom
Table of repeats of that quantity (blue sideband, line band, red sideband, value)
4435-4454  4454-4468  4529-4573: 2.2 angstrom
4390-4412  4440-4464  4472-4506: 2.9 angstrom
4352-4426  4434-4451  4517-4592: 0.8 angstrom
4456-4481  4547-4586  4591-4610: -2.0 angstrom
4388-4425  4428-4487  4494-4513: 2.5 angstrom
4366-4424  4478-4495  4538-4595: -1.0 angstrom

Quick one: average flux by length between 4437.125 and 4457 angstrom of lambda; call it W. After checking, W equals 11.7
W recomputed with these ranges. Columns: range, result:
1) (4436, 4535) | 13.3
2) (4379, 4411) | 10.3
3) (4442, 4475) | 12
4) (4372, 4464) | 10.9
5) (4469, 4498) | 14.2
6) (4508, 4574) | 15.2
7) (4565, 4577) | 18.1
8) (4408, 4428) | 11.2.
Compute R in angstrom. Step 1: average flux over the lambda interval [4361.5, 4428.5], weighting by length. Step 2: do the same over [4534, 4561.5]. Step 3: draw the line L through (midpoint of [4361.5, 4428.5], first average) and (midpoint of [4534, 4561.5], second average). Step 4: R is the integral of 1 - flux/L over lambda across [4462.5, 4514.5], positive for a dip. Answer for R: -3.24 angstrom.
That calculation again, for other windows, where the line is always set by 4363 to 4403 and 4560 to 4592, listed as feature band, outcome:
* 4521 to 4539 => 2.5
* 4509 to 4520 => 0.5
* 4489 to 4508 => 0.5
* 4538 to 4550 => 0.9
